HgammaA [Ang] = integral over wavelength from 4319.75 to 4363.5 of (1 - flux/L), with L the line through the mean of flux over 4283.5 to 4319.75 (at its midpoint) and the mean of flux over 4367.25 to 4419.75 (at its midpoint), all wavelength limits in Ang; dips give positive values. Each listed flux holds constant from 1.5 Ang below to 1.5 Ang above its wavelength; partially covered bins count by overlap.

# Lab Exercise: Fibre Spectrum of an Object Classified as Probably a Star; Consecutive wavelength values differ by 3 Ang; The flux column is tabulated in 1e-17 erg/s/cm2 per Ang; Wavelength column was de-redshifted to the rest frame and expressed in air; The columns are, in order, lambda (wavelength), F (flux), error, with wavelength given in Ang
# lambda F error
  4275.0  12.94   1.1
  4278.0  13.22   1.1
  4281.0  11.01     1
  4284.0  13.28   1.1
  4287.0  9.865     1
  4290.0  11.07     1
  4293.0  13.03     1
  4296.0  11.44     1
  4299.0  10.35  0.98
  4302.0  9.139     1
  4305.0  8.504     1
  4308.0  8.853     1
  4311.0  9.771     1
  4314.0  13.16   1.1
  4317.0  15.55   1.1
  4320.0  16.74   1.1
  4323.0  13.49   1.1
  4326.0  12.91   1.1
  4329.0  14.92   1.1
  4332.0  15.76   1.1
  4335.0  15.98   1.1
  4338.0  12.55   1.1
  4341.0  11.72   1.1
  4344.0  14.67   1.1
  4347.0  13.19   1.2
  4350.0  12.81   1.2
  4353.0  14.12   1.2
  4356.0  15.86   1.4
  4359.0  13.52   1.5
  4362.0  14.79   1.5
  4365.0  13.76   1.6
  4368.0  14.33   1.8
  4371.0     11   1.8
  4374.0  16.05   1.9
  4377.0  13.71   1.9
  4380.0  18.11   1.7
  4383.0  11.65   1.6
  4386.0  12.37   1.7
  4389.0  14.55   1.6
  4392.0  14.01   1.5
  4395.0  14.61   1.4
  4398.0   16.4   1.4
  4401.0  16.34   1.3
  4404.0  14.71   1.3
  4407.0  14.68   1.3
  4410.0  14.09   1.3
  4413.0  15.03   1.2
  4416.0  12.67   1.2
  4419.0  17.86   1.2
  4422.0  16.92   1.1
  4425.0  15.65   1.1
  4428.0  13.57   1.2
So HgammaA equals -5.0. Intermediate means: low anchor 11.3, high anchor 14.5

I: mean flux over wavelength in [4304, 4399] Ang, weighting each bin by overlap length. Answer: 13.7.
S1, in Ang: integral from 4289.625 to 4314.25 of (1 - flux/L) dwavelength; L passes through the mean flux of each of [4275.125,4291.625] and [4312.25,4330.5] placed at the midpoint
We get 4.89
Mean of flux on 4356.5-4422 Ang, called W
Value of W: 14.6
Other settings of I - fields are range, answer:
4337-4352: 13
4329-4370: 14.1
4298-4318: 10.7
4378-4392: 14.1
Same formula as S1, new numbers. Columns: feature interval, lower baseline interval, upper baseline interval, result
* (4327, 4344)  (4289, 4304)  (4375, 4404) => -2.3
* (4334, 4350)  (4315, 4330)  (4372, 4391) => 1.2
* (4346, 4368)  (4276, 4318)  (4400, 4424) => -1.1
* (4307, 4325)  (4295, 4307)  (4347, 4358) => -3.2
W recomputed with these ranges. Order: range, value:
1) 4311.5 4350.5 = 14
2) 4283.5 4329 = 11.9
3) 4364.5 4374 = 13.4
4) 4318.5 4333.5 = 14.8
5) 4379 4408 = 14.7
